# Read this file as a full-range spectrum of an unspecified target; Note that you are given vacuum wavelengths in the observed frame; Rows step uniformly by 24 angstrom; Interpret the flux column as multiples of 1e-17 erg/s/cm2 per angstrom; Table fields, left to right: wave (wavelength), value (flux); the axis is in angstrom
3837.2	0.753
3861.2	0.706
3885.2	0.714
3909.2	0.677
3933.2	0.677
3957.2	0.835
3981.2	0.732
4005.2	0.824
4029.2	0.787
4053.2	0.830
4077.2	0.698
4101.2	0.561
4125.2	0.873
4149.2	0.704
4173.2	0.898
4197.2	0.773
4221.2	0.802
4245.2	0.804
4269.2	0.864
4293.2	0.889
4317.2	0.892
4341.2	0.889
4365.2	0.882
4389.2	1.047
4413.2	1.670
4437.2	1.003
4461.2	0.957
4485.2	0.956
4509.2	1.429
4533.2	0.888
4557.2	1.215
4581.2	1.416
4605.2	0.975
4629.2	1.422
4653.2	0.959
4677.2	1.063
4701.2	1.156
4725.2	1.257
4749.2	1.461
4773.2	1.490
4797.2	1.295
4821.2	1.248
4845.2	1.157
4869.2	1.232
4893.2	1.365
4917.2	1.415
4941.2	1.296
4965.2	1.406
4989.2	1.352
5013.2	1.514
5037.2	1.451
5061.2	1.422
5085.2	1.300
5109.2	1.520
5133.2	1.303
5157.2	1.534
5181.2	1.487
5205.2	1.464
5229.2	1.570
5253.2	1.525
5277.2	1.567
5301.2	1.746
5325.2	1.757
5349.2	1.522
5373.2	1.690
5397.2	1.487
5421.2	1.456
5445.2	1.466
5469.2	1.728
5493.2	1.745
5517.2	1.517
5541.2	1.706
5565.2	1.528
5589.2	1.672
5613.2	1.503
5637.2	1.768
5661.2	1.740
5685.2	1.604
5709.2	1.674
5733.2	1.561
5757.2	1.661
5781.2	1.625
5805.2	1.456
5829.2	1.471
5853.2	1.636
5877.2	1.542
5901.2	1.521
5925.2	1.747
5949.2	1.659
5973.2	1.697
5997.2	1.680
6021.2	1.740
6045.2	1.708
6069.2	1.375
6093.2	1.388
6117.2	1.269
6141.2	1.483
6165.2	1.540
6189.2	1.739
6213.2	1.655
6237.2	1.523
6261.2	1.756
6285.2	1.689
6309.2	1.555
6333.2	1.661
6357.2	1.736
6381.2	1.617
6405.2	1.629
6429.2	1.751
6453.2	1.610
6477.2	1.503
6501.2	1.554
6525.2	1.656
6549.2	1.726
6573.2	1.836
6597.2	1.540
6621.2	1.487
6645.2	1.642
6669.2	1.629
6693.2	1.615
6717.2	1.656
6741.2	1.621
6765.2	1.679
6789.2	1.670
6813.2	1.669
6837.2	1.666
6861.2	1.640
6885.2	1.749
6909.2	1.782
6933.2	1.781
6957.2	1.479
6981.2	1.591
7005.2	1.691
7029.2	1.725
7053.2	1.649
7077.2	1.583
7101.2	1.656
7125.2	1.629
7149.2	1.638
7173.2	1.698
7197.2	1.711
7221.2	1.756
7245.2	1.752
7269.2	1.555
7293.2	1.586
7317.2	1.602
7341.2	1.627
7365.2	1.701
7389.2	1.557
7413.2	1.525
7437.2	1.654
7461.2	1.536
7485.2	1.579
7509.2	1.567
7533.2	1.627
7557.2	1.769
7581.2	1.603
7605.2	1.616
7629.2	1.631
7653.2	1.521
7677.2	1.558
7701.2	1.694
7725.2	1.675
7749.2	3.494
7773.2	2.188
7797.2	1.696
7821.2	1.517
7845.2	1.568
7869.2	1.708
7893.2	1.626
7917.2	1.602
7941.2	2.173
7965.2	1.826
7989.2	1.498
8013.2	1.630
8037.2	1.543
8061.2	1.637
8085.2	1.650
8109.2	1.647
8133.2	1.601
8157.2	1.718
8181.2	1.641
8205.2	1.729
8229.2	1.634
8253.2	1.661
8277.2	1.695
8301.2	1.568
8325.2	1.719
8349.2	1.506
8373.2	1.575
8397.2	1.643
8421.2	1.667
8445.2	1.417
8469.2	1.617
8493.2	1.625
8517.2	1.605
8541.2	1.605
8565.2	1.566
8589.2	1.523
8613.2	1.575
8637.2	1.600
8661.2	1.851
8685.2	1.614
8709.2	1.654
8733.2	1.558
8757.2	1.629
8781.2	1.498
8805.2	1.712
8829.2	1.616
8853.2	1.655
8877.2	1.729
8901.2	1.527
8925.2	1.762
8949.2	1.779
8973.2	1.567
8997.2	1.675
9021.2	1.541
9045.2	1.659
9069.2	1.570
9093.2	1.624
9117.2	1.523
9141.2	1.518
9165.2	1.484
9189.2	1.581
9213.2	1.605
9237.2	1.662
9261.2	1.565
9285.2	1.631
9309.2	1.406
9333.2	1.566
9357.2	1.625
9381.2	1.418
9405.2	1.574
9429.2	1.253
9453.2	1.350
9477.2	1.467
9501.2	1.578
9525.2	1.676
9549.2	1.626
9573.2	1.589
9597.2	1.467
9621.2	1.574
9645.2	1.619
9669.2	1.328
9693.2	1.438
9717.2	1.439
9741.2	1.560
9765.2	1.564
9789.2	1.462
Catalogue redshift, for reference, 0.182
